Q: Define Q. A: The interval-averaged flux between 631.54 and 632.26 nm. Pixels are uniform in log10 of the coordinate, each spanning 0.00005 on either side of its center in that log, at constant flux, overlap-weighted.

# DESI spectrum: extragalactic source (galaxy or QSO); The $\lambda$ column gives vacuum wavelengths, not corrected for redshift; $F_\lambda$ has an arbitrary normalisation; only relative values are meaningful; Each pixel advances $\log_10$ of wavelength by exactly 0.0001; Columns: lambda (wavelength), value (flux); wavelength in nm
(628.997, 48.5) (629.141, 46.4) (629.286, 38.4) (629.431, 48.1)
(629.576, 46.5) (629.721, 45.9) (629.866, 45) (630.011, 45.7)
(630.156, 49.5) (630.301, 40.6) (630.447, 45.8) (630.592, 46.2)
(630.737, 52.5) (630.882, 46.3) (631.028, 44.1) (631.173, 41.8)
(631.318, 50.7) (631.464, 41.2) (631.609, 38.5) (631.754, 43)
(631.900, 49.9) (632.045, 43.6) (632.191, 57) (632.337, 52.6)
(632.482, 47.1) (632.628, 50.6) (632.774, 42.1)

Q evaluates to 46.4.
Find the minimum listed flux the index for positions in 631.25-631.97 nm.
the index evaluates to 38.5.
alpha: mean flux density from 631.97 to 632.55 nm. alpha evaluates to 50.1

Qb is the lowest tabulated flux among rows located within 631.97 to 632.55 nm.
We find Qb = 43.6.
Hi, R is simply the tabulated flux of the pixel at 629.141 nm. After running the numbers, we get 46.4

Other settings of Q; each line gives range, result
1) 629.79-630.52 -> 45.3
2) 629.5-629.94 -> 45.8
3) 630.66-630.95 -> 49.5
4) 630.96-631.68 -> 43.3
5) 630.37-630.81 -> 48.1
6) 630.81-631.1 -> 45.1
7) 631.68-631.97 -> 46.4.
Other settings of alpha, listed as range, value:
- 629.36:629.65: 47.3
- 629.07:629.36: 42.4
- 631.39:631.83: 40.9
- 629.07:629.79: 45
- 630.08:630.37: 45.1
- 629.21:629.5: 43.2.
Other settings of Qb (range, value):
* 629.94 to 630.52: 40.6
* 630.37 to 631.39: 41.8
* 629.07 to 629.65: 38.4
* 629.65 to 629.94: 45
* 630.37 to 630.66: 45.8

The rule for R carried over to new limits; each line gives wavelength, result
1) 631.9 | 49.9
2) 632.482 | 47.1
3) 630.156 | 49.5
